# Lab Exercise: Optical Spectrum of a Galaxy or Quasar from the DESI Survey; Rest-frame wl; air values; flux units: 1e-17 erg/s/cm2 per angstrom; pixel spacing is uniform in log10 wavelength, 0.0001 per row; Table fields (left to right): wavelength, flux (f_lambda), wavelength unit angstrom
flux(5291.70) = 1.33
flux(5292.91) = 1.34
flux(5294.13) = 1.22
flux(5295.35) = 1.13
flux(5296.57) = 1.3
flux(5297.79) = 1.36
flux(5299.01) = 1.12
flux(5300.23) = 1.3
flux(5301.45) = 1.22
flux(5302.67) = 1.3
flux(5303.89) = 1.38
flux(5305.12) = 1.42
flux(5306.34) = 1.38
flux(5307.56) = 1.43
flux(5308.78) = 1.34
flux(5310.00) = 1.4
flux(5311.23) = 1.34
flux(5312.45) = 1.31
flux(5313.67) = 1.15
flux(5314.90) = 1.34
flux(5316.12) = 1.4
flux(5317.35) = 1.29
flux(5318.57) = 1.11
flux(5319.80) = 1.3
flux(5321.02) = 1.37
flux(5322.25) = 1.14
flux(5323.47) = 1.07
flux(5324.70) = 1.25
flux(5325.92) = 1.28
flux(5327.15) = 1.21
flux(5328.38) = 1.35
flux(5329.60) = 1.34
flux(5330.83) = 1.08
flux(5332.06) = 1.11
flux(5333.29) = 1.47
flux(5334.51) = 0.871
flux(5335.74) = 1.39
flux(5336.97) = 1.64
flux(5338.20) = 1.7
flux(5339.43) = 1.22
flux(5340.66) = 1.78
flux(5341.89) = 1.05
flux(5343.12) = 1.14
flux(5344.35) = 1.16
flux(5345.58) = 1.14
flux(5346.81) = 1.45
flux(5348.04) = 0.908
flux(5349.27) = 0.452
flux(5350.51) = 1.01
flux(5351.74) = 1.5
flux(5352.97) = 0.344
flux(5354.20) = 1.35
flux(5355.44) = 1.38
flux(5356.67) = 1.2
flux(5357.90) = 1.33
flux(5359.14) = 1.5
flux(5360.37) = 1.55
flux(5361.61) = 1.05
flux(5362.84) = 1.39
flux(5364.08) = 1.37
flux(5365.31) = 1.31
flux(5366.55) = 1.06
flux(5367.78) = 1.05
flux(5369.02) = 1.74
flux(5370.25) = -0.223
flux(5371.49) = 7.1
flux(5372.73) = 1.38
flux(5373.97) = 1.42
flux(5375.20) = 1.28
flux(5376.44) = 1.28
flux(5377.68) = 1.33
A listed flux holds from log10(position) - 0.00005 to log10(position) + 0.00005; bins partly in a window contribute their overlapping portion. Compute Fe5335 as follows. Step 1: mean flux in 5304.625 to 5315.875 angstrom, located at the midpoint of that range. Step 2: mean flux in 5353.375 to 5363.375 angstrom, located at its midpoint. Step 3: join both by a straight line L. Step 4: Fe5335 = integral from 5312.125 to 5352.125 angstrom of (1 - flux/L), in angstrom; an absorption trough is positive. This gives 2.9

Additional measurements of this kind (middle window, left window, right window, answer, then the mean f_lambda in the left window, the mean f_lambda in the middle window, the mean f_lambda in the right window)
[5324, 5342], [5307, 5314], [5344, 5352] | -2.3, 1.34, 1.32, 1.07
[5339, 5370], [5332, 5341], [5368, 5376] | 9.3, 1.4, 1.2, 2.04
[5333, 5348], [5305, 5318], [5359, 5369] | 0.1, 1.34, 1.32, 1.3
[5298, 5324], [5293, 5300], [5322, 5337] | -1.2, 1.24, 1.29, 1.23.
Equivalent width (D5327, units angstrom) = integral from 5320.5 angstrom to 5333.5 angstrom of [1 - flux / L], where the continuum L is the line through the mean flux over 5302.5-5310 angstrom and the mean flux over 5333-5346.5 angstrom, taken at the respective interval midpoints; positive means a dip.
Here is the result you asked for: 1.1 angstrom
